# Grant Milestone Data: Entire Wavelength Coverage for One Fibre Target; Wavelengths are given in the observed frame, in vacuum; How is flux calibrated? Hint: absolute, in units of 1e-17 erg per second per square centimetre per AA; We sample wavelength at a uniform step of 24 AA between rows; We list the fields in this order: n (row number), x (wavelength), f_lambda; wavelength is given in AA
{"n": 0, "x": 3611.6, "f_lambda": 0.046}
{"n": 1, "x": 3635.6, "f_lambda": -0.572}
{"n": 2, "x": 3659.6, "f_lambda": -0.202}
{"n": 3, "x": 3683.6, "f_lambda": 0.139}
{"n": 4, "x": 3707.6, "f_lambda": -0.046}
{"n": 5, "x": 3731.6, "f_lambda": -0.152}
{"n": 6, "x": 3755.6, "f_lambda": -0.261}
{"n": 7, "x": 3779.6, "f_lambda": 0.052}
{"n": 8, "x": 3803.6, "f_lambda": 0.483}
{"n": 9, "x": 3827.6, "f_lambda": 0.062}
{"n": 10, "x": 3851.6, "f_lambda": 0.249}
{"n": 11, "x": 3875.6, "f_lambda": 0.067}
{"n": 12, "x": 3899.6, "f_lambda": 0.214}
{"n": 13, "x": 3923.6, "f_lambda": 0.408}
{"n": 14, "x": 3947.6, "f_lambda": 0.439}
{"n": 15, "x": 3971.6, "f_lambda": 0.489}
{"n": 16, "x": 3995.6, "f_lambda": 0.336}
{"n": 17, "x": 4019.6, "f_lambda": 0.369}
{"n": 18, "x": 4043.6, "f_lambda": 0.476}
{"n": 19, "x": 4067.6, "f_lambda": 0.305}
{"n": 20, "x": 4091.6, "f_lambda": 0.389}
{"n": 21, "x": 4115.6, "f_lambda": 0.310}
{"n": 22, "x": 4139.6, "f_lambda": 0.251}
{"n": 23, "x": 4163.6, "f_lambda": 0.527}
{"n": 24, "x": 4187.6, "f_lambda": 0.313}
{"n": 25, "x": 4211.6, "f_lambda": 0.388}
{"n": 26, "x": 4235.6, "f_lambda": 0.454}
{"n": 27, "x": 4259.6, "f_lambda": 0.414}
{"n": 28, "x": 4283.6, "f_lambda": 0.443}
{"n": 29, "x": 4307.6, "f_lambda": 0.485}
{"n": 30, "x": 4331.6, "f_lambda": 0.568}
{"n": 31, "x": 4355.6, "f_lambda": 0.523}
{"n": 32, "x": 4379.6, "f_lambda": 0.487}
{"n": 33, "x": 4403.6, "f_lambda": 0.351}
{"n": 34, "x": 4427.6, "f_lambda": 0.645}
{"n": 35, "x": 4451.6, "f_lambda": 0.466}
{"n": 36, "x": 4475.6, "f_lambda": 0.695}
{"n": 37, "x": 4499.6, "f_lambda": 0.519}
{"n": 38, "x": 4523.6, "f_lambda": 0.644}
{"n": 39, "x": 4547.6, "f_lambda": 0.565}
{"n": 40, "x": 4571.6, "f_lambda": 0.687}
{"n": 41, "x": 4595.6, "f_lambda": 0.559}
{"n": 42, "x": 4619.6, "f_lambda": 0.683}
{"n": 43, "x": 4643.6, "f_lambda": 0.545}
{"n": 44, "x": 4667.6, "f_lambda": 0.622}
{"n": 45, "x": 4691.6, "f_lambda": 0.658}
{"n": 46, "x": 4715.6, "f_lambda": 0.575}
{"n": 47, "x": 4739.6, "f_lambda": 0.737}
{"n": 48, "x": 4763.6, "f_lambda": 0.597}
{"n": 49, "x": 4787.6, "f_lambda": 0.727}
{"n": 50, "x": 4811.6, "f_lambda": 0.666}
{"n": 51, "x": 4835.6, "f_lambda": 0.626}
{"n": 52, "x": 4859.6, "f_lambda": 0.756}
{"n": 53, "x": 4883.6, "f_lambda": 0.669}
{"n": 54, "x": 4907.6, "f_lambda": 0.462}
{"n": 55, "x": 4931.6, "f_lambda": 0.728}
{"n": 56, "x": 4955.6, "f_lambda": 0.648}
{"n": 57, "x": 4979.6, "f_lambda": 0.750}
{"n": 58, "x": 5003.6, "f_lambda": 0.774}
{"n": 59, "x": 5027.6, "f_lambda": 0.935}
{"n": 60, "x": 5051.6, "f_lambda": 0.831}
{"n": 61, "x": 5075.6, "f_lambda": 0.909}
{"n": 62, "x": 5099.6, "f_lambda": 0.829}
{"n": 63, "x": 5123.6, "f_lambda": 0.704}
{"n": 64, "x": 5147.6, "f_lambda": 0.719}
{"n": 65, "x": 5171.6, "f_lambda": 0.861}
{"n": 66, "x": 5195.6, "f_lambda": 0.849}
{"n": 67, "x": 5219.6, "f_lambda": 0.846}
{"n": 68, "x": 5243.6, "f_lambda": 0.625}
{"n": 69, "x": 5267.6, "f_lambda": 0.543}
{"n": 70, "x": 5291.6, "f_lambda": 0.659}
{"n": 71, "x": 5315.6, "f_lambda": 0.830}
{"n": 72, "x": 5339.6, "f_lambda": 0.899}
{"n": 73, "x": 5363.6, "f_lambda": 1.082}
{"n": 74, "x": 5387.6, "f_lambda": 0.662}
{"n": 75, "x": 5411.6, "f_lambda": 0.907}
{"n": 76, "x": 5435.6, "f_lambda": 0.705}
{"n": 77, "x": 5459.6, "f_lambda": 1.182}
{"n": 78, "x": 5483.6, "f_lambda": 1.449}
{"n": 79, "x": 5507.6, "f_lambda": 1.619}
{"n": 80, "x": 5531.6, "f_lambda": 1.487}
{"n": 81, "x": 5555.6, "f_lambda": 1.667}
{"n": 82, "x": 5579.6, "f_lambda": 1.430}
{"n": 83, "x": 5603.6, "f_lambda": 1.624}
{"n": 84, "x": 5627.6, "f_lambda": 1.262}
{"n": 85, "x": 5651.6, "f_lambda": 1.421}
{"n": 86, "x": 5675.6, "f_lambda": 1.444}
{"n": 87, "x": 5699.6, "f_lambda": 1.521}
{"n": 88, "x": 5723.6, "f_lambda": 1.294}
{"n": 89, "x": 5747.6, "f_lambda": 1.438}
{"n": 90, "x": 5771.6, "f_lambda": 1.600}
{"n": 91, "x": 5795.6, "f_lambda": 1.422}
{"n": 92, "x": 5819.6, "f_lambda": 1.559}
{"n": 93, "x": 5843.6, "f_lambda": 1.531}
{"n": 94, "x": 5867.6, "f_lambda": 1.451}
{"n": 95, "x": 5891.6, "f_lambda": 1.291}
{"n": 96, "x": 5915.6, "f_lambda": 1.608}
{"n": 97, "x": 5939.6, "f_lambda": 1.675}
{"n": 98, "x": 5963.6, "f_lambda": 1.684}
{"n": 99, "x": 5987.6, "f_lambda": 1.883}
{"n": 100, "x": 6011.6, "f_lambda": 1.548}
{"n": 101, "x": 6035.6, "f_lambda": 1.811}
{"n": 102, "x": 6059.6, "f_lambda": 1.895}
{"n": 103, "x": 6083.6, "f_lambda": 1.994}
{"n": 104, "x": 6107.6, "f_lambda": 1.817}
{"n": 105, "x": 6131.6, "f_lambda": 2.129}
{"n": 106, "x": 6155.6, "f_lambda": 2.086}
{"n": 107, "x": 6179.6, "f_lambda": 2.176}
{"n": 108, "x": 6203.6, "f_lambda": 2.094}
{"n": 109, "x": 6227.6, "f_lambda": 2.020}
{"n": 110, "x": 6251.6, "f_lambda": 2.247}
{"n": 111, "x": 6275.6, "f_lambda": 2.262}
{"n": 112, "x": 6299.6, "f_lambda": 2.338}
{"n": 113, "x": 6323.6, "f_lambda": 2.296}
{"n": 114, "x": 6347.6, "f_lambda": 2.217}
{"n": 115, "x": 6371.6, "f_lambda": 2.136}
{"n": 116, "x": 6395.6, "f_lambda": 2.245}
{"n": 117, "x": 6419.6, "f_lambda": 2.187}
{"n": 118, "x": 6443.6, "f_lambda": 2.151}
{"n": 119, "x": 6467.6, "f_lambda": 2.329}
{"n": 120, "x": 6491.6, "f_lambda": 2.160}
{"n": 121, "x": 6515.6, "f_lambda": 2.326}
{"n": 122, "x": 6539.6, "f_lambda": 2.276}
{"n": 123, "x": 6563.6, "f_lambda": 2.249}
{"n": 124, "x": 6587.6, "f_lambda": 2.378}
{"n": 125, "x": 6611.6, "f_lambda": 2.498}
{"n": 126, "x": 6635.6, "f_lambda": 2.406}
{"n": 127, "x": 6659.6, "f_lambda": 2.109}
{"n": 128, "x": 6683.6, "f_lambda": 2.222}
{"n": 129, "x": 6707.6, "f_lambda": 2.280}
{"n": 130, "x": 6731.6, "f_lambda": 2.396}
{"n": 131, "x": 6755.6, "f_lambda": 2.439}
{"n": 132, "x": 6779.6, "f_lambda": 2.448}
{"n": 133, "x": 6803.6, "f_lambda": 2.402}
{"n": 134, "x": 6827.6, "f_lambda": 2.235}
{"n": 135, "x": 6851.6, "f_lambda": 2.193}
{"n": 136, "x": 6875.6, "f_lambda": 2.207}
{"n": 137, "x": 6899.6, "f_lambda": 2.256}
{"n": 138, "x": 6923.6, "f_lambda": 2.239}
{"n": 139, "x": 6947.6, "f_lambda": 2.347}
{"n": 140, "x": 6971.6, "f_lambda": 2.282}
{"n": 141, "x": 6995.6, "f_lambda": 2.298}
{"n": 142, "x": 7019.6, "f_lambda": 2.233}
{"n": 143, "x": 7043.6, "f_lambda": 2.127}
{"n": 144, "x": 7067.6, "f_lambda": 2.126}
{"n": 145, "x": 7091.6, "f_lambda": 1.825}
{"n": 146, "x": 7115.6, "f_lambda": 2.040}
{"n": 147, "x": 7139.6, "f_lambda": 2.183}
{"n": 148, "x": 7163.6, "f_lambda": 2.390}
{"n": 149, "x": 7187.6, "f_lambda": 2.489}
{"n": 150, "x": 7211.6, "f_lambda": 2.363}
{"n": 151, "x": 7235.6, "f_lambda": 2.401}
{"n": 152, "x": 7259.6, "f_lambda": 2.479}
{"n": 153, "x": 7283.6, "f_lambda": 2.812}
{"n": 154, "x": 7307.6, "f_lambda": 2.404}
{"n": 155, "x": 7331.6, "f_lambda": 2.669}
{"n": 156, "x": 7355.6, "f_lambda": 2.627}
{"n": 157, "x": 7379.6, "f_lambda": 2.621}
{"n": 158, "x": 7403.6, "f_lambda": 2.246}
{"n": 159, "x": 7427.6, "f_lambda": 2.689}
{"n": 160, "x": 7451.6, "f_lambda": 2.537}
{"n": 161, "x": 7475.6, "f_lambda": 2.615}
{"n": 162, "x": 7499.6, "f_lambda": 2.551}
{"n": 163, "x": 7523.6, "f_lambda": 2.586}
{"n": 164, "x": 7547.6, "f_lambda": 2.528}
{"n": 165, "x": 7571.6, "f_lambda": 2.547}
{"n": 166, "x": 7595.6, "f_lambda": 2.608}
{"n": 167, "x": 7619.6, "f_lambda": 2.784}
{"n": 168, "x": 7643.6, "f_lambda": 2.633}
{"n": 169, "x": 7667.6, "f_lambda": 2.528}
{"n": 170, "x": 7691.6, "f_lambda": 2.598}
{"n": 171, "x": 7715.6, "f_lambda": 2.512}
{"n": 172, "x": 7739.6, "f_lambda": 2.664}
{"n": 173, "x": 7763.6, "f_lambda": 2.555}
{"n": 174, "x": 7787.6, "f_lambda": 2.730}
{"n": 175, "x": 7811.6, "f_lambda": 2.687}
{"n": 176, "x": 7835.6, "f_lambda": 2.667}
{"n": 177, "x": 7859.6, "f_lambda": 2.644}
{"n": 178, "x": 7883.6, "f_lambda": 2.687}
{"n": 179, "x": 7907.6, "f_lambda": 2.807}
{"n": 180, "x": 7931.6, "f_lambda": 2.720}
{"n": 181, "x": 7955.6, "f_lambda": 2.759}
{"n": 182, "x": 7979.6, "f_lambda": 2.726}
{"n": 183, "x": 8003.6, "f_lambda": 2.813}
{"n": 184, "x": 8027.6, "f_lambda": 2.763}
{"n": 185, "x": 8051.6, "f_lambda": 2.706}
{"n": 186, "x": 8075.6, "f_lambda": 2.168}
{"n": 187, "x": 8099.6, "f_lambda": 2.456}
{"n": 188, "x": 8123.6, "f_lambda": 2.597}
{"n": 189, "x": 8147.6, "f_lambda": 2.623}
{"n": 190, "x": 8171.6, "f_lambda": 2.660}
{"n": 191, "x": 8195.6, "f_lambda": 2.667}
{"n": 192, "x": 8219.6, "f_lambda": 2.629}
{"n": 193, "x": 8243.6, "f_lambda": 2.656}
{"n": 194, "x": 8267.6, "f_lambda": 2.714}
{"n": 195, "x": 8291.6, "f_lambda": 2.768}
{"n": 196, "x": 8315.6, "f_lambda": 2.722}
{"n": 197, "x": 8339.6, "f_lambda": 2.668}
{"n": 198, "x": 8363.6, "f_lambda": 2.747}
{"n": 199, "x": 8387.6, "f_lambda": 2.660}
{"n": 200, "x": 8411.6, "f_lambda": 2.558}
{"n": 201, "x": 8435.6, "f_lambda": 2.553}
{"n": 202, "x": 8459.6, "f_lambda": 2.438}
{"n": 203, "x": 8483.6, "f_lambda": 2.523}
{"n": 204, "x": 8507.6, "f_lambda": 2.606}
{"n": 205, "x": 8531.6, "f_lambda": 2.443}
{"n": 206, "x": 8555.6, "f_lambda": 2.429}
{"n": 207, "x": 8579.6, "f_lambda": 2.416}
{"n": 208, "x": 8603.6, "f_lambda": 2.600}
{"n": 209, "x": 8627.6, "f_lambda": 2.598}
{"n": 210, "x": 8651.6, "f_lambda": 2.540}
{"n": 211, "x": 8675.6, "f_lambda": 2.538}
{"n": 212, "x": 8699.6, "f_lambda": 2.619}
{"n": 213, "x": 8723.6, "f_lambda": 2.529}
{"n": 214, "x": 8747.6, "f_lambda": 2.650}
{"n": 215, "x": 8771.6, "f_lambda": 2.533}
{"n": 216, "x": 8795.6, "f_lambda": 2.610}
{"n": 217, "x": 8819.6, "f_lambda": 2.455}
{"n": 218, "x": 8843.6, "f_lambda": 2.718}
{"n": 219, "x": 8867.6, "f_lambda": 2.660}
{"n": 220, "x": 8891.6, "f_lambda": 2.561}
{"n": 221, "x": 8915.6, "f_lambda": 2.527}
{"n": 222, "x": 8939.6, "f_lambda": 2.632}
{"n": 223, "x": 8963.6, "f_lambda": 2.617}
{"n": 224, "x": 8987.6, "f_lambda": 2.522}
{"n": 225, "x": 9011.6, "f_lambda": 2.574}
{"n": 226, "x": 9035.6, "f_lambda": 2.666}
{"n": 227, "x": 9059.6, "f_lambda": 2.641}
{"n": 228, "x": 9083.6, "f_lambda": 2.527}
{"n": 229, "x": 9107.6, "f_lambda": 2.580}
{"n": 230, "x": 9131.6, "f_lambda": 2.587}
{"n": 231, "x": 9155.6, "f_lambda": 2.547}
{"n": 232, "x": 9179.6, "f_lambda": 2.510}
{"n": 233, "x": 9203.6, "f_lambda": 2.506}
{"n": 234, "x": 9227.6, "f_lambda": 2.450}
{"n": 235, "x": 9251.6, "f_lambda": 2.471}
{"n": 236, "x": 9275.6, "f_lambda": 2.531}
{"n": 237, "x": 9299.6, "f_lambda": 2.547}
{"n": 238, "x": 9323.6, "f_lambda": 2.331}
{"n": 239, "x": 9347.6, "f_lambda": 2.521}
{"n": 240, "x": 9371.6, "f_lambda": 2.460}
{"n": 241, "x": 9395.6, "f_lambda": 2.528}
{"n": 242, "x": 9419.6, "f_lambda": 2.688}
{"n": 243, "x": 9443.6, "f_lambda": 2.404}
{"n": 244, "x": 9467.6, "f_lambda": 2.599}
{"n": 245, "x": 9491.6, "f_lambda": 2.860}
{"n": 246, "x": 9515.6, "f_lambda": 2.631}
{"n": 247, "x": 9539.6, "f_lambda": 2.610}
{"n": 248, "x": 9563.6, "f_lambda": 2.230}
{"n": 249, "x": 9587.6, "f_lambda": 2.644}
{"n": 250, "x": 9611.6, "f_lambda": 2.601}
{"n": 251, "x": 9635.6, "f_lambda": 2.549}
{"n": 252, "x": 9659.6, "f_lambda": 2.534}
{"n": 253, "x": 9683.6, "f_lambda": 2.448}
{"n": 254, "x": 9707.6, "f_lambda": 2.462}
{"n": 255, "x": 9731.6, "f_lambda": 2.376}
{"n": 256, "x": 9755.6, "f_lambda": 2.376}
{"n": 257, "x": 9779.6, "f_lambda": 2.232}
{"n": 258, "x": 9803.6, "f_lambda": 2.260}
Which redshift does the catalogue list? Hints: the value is 0.371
